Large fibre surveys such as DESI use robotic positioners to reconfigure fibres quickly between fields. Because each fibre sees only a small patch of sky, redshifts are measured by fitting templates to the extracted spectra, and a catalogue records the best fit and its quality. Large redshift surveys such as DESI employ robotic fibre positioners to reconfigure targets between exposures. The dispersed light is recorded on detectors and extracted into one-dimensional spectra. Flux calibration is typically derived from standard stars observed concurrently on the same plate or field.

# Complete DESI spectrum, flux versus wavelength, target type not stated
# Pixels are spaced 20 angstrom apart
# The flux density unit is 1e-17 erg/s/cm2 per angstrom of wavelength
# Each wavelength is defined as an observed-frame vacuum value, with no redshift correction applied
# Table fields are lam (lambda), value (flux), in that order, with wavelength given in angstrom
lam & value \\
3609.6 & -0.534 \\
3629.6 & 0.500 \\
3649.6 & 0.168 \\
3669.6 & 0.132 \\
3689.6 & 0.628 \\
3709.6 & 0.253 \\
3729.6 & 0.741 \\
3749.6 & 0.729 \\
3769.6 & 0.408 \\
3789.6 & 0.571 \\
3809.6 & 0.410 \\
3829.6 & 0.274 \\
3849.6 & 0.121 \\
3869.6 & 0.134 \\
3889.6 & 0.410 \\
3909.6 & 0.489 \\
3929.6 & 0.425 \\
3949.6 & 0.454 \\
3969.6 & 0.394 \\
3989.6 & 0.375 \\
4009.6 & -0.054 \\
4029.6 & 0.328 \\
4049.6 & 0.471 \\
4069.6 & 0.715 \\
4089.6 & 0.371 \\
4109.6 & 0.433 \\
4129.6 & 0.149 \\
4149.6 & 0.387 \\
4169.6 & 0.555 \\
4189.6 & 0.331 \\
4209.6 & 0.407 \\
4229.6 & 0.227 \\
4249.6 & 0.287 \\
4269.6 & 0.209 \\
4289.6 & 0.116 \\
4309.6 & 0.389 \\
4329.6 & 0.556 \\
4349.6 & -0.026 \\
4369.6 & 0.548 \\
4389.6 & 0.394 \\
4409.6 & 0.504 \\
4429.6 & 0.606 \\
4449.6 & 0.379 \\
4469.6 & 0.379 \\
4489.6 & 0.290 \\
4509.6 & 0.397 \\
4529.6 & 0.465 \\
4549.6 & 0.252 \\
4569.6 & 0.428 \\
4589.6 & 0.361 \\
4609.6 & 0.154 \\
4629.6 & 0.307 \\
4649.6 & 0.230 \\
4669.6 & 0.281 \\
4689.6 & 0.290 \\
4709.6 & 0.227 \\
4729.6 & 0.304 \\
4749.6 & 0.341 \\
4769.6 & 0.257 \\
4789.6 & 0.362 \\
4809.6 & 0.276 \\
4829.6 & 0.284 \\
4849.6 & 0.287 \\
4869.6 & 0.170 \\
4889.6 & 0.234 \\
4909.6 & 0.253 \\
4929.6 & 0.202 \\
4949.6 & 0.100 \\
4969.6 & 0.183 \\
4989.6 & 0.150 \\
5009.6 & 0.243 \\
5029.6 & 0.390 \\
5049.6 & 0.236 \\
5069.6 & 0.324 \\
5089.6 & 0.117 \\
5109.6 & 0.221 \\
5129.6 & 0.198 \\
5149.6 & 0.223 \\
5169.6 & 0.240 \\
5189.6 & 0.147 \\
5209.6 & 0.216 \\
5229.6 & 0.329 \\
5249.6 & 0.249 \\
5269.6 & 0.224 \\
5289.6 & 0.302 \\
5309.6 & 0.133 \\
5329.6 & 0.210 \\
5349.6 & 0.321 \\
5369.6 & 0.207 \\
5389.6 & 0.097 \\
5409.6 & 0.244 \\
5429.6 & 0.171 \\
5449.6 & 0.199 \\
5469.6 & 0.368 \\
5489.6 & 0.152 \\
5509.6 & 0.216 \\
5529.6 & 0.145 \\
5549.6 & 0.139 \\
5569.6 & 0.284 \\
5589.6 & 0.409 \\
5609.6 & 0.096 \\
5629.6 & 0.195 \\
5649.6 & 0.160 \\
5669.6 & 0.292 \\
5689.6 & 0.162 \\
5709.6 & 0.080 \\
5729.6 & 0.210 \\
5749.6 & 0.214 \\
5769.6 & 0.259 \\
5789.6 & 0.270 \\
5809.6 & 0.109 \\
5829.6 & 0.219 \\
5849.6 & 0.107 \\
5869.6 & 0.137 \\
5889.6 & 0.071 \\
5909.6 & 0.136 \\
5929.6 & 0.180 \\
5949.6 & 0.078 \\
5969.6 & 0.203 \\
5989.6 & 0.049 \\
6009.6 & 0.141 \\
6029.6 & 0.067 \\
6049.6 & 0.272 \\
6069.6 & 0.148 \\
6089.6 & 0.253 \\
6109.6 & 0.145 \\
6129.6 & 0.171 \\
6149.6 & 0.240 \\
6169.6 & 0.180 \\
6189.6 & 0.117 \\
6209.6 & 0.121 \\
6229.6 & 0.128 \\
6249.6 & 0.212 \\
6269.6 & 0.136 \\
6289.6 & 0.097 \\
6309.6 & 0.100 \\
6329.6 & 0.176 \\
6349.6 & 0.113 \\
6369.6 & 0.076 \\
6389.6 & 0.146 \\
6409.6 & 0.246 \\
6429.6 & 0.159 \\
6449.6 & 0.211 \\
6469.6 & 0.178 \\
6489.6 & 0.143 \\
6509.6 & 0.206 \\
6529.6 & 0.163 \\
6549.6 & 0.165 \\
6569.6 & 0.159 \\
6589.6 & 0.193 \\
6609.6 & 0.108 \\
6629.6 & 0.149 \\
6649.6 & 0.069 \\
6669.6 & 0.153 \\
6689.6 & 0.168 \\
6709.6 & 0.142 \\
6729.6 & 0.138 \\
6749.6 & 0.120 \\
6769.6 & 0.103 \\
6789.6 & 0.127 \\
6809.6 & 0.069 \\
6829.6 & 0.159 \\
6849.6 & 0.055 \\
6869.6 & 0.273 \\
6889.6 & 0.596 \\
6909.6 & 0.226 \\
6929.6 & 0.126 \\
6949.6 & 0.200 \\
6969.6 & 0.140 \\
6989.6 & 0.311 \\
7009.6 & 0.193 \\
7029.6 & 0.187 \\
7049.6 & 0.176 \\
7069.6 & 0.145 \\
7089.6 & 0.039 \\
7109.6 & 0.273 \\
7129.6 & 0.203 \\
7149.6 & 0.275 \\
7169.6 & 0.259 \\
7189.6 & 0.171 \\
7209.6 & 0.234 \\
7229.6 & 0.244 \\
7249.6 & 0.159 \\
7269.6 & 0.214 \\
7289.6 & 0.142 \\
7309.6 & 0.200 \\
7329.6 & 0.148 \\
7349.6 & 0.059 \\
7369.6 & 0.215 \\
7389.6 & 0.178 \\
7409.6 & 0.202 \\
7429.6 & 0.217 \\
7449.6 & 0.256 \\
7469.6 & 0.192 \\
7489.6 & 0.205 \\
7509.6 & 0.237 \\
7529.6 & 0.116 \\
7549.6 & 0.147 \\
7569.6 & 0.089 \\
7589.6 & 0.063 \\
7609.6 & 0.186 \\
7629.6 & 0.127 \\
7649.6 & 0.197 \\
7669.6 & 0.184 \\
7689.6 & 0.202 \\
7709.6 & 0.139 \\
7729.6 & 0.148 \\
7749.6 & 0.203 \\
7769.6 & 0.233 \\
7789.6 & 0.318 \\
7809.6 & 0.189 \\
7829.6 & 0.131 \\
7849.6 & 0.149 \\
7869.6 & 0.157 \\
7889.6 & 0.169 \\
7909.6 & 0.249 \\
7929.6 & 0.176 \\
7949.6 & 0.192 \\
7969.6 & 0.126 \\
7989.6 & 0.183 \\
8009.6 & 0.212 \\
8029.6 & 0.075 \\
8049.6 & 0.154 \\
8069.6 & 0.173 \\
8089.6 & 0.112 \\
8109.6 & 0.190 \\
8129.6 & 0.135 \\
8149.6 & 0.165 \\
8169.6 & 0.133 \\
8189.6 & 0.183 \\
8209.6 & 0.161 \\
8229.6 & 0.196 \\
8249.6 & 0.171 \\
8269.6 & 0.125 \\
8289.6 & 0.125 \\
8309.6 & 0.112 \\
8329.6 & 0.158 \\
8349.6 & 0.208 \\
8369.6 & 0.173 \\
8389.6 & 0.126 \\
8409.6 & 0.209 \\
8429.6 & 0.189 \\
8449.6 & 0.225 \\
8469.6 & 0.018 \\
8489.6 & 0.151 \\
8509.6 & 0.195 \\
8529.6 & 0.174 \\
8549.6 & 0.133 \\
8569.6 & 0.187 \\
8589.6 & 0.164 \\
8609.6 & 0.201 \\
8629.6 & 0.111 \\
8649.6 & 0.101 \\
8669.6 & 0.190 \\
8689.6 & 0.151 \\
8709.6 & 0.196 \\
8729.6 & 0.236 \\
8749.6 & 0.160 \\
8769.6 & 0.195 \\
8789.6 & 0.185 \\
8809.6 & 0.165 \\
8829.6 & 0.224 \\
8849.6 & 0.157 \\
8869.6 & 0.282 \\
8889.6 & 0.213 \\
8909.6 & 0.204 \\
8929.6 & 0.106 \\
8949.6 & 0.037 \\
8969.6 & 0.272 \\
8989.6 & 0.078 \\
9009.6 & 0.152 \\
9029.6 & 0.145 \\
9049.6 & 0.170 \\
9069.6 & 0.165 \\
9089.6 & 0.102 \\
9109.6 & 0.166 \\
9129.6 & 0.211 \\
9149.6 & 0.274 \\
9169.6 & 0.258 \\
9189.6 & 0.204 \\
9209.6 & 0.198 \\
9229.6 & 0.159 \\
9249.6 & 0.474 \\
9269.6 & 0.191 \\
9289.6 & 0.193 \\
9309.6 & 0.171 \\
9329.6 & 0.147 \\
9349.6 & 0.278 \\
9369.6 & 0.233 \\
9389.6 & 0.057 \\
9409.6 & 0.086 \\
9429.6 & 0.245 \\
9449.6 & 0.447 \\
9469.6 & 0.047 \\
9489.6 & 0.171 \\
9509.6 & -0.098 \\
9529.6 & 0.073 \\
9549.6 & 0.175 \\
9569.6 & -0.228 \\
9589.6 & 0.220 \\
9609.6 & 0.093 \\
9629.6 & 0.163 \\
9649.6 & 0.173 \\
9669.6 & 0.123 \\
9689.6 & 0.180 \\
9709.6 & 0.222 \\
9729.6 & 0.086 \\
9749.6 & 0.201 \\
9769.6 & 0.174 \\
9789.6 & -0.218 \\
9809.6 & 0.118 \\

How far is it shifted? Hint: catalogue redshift 0.85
